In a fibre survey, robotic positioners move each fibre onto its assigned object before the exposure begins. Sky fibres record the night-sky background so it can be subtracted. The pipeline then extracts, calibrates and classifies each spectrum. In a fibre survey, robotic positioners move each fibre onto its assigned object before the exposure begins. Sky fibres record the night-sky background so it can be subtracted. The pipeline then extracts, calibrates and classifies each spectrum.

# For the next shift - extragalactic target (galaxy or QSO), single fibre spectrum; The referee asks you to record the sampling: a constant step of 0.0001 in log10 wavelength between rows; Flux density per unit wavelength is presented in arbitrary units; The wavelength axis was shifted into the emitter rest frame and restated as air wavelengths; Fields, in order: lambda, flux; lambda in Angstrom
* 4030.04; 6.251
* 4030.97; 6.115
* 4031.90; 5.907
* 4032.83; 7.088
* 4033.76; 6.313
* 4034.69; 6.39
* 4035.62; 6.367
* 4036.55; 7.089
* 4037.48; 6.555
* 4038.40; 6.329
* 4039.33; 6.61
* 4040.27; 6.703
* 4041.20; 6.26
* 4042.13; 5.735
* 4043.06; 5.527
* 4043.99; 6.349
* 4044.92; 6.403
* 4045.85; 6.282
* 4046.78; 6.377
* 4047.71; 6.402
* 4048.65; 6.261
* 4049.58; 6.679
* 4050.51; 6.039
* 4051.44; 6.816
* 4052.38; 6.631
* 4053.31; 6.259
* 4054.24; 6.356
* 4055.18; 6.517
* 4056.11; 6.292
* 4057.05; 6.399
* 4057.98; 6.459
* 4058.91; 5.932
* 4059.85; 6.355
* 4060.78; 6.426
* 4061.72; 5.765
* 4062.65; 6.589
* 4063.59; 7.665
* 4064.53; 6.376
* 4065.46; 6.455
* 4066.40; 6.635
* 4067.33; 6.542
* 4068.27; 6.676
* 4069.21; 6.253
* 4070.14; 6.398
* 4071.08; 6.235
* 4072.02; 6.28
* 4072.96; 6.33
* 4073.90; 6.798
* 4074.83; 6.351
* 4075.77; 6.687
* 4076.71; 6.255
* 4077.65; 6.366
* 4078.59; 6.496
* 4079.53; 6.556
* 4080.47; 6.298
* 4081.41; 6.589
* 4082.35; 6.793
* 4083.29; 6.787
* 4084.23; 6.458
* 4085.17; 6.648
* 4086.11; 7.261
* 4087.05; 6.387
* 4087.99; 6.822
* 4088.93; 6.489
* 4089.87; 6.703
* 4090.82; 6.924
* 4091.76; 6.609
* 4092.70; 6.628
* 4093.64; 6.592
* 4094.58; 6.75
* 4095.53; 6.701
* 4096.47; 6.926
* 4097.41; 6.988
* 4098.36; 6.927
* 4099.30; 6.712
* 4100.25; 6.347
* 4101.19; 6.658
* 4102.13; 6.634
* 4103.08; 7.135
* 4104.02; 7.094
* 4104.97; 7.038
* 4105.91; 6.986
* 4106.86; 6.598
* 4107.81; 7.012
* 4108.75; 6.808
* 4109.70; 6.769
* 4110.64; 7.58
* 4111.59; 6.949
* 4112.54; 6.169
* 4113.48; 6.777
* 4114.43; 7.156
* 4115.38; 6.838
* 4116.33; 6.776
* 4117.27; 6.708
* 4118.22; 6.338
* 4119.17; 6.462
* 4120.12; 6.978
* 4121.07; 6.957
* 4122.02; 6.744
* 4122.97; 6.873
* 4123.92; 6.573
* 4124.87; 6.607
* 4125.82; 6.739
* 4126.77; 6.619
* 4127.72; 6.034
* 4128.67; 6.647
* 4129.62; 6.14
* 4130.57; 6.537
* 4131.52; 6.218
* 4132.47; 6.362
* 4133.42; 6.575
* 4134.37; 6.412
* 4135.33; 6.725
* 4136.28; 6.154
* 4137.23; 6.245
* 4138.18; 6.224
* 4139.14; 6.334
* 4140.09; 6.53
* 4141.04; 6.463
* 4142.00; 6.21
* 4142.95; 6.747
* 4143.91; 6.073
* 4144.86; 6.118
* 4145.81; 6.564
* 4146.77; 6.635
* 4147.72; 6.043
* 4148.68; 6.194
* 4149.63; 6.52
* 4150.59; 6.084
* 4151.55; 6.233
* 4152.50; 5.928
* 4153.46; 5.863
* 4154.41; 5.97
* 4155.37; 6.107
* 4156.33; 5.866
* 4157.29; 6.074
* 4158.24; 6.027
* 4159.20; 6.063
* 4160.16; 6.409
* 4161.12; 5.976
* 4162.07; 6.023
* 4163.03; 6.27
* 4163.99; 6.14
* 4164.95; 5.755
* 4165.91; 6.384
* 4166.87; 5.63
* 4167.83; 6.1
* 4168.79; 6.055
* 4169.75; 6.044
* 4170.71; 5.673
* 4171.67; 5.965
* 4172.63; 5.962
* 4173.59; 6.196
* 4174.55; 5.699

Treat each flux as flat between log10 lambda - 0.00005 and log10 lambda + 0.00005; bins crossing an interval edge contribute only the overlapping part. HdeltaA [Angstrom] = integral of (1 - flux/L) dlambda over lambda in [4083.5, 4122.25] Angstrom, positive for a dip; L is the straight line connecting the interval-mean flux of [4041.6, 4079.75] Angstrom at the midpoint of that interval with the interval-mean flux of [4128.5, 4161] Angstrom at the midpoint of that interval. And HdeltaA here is -2.8 Angstrom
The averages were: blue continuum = 6.39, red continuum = 6.27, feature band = 6.78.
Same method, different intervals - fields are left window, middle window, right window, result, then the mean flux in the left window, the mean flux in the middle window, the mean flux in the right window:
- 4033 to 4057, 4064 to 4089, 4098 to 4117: 0.3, 6.39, 6.53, 6.85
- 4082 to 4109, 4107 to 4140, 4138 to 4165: -0.7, 6.77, 6.62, 6.19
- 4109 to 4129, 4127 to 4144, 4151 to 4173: 0.2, 6.73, 6.38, 6.02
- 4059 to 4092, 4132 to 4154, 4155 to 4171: -0.6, 6.54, 6.31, 6.04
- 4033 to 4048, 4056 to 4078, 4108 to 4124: 0.3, 6.37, 6.44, 6.8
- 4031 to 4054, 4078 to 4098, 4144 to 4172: -1.3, 6.39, 6.69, 6.09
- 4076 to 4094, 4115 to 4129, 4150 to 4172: -0.7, 6.62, 6.66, 6.03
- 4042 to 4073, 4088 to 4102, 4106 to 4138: -0.4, 6.38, 6.71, 6.64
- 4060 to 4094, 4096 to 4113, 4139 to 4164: -1.1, 6.56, 6.85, 6.2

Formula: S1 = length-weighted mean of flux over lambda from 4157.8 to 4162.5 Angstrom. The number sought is 6.1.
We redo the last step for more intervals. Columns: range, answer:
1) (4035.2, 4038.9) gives 6.6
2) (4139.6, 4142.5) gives 6.41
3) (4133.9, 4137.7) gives 6.38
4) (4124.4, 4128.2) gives 6.5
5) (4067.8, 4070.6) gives 6.45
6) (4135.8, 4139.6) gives 6.24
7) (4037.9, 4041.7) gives 6.47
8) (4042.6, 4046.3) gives 6.15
